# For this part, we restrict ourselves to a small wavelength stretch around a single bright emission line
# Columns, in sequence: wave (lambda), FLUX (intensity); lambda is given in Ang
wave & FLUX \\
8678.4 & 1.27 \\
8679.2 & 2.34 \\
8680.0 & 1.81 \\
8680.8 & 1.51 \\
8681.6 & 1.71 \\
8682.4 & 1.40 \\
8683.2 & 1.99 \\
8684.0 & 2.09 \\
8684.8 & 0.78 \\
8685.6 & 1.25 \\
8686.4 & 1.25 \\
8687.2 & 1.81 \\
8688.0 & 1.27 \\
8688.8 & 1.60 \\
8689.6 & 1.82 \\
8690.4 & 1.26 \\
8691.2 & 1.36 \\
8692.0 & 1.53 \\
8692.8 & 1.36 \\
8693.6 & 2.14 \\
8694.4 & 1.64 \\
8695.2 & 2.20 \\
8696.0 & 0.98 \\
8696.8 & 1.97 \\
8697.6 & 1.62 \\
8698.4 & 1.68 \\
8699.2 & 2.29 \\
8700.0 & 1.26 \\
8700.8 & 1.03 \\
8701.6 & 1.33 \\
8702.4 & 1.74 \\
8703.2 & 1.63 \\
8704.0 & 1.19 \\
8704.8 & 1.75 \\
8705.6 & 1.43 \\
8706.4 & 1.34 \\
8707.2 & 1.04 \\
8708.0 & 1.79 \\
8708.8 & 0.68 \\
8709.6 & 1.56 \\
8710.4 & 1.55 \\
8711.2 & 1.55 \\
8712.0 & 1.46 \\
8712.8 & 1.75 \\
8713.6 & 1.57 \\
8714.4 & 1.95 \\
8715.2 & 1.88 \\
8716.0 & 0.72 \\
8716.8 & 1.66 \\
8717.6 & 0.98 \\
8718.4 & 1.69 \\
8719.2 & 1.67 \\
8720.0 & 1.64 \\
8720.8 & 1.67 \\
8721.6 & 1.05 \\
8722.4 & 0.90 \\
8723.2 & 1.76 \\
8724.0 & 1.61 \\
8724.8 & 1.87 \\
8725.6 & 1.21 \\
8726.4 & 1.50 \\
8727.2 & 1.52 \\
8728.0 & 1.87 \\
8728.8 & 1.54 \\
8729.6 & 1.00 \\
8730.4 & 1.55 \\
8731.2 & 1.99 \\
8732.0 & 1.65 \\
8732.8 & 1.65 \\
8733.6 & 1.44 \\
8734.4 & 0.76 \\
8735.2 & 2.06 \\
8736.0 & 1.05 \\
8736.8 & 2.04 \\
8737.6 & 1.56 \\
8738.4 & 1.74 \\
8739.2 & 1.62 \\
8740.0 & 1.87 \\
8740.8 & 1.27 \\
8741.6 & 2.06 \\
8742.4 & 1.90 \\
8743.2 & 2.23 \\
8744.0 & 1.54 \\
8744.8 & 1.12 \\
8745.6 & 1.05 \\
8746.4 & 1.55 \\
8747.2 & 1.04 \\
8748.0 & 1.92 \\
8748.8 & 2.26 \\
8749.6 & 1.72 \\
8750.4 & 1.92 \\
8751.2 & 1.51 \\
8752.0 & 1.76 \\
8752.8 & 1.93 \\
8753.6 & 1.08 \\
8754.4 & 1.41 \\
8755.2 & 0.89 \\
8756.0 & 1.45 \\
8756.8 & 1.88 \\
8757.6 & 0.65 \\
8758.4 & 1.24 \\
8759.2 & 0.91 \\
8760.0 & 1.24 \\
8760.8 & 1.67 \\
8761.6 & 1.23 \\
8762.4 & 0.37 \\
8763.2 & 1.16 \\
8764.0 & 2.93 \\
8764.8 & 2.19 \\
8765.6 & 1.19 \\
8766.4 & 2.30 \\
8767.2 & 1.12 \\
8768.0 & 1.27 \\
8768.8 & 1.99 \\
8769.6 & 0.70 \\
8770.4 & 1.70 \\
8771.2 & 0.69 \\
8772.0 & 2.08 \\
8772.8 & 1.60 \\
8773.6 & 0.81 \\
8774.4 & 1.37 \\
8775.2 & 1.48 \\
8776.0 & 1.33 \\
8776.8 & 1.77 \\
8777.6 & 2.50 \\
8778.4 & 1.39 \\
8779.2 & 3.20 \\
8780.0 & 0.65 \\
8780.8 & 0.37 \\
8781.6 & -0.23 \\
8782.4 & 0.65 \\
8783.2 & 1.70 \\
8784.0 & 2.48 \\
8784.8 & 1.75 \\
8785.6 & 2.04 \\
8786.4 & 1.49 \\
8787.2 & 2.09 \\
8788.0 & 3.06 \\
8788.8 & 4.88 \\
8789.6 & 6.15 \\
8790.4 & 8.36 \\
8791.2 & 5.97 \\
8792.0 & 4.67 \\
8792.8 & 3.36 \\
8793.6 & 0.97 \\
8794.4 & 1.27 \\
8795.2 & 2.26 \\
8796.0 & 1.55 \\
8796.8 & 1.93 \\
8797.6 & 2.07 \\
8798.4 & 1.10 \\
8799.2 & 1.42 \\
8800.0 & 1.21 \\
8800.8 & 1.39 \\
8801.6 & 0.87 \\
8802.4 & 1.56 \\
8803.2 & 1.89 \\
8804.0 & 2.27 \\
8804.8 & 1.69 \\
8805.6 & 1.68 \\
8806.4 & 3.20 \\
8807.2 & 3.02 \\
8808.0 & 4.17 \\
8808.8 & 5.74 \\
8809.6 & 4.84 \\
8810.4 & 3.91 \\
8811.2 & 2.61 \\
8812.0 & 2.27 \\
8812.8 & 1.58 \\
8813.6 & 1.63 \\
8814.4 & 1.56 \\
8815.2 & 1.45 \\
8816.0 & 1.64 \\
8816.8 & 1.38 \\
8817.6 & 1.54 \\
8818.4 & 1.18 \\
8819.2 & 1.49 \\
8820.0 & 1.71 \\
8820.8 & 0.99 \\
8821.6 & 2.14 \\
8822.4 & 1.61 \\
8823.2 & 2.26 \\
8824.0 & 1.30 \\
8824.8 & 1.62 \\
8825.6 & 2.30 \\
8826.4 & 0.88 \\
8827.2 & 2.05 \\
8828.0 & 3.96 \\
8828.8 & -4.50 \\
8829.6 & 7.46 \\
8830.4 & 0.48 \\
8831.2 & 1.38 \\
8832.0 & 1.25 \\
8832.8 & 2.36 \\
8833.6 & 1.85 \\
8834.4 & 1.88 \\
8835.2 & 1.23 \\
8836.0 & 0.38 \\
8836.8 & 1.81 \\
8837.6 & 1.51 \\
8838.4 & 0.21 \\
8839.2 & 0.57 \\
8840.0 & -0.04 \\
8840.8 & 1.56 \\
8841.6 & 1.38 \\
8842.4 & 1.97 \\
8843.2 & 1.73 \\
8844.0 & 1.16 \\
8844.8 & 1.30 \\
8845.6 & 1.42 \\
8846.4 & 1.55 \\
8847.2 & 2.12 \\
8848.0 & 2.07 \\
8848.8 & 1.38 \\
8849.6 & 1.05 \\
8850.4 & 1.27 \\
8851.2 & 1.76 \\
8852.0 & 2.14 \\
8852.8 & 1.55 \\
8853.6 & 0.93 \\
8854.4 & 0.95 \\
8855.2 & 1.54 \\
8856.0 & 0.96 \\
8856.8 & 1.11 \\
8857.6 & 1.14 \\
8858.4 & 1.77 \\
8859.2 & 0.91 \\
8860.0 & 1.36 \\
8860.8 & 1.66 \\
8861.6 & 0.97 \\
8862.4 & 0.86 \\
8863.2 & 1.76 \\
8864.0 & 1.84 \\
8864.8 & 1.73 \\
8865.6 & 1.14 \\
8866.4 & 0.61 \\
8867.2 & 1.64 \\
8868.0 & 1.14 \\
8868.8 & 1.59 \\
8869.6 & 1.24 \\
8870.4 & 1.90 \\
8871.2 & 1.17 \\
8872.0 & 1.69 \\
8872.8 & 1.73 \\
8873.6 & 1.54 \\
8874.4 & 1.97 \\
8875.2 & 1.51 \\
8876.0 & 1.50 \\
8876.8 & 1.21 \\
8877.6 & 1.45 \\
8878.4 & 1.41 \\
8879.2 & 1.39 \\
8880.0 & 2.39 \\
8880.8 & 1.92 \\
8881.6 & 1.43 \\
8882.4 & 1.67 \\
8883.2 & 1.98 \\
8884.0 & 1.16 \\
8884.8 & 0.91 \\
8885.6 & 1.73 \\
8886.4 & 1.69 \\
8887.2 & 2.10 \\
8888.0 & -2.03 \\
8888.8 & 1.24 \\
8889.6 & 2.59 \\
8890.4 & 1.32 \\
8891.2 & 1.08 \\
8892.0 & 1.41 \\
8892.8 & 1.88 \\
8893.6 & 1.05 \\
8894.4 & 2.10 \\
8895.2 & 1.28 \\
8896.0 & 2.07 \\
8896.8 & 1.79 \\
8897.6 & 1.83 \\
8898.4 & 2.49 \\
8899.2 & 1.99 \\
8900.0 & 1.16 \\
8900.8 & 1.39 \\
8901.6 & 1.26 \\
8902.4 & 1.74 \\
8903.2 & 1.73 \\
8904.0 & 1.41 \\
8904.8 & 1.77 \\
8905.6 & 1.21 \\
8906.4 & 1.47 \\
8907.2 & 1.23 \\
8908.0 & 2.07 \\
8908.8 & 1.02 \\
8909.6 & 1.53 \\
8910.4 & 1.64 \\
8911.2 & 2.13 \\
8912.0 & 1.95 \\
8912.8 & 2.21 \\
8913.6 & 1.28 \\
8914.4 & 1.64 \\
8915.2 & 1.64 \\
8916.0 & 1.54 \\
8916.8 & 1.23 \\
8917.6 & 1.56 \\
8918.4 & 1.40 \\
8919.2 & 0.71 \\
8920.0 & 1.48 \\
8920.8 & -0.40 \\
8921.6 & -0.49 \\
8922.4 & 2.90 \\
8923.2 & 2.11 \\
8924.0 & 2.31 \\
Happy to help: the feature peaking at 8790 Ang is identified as [S II] 6716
